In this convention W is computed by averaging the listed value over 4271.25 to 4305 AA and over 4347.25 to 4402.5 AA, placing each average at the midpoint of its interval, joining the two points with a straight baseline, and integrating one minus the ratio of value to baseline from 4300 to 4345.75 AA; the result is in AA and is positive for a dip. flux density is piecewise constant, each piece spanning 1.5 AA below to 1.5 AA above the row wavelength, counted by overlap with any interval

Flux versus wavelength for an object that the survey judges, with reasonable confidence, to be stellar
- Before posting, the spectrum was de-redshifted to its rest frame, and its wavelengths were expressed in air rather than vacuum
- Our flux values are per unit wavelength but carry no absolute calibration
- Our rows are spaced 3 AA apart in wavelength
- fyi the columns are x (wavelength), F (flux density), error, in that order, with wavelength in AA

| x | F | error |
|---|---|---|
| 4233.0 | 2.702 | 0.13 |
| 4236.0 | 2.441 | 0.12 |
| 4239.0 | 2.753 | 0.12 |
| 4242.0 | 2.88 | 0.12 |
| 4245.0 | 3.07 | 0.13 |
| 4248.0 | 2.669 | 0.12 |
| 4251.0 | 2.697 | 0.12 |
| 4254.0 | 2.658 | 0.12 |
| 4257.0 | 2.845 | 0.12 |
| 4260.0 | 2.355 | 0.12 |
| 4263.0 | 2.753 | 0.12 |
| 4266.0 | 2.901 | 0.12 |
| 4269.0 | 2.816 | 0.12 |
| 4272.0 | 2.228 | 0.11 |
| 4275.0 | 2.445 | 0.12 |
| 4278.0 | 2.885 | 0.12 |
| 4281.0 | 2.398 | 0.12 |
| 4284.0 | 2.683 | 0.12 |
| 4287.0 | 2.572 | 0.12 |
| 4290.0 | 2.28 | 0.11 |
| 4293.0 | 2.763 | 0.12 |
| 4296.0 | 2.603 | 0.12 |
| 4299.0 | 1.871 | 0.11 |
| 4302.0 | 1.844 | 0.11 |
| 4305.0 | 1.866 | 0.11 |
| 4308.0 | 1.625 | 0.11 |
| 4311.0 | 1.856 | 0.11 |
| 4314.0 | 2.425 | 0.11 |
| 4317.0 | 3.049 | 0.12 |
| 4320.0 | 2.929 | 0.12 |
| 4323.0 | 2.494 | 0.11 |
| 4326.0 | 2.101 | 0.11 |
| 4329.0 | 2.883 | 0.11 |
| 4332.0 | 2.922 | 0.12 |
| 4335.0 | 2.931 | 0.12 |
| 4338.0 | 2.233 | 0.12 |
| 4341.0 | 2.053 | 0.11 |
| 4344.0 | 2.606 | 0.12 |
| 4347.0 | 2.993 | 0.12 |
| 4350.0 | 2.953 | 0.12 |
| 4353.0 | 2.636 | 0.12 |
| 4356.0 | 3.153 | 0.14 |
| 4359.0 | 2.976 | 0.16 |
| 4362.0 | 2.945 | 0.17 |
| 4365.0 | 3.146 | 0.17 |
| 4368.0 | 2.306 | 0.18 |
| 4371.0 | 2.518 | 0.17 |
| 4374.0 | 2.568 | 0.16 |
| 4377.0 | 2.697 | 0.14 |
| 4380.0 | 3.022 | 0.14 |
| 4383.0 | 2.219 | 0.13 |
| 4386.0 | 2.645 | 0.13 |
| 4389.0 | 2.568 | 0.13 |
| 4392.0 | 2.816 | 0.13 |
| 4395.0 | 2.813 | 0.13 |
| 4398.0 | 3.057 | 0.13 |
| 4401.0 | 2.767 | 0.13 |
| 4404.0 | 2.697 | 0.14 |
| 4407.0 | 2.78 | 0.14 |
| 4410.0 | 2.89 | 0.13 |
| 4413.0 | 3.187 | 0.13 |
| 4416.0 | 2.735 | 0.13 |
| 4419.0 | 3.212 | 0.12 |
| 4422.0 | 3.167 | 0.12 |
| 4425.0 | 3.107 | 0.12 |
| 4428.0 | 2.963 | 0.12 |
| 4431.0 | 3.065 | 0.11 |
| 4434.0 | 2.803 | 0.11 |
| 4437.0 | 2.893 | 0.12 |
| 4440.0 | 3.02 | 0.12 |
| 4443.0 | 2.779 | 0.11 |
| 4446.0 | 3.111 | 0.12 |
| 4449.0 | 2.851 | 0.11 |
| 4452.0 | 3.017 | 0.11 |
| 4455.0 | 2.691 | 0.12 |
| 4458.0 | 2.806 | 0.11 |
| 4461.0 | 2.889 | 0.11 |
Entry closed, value 3.0 AA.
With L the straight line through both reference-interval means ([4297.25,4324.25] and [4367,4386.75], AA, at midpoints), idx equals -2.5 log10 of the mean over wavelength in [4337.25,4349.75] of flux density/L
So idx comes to -0.061 mag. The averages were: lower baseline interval 2.22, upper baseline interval 2.57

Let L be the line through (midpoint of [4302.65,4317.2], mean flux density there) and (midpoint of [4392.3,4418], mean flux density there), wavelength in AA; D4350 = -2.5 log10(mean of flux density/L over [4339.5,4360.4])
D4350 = -0.151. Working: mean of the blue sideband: 2.07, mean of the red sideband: 2.87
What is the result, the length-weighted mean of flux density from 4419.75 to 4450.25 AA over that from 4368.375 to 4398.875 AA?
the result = 1.12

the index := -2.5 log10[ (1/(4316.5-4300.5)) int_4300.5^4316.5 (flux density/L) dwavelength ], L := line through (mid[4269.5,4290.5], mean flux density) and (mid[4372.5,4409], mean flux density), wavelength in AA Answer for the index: 0.279 mag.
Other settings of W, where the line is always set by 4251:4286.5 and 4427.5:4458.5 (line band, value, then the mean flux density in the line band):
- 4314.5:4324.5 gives -0.3 AA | 2.78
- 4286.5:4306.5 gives 3.3 AA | 2.24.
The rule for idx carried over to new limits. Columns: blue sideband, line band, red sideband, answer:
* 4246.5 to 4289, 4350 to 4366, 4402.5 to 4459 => -0.06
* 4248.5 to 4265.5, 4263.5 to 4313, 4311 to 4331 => 0.12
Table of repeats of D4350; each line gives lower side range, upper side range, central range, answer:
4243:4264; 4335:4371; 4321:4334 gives 0.04 mag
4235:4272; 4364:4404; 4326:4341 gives 0.04 mag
